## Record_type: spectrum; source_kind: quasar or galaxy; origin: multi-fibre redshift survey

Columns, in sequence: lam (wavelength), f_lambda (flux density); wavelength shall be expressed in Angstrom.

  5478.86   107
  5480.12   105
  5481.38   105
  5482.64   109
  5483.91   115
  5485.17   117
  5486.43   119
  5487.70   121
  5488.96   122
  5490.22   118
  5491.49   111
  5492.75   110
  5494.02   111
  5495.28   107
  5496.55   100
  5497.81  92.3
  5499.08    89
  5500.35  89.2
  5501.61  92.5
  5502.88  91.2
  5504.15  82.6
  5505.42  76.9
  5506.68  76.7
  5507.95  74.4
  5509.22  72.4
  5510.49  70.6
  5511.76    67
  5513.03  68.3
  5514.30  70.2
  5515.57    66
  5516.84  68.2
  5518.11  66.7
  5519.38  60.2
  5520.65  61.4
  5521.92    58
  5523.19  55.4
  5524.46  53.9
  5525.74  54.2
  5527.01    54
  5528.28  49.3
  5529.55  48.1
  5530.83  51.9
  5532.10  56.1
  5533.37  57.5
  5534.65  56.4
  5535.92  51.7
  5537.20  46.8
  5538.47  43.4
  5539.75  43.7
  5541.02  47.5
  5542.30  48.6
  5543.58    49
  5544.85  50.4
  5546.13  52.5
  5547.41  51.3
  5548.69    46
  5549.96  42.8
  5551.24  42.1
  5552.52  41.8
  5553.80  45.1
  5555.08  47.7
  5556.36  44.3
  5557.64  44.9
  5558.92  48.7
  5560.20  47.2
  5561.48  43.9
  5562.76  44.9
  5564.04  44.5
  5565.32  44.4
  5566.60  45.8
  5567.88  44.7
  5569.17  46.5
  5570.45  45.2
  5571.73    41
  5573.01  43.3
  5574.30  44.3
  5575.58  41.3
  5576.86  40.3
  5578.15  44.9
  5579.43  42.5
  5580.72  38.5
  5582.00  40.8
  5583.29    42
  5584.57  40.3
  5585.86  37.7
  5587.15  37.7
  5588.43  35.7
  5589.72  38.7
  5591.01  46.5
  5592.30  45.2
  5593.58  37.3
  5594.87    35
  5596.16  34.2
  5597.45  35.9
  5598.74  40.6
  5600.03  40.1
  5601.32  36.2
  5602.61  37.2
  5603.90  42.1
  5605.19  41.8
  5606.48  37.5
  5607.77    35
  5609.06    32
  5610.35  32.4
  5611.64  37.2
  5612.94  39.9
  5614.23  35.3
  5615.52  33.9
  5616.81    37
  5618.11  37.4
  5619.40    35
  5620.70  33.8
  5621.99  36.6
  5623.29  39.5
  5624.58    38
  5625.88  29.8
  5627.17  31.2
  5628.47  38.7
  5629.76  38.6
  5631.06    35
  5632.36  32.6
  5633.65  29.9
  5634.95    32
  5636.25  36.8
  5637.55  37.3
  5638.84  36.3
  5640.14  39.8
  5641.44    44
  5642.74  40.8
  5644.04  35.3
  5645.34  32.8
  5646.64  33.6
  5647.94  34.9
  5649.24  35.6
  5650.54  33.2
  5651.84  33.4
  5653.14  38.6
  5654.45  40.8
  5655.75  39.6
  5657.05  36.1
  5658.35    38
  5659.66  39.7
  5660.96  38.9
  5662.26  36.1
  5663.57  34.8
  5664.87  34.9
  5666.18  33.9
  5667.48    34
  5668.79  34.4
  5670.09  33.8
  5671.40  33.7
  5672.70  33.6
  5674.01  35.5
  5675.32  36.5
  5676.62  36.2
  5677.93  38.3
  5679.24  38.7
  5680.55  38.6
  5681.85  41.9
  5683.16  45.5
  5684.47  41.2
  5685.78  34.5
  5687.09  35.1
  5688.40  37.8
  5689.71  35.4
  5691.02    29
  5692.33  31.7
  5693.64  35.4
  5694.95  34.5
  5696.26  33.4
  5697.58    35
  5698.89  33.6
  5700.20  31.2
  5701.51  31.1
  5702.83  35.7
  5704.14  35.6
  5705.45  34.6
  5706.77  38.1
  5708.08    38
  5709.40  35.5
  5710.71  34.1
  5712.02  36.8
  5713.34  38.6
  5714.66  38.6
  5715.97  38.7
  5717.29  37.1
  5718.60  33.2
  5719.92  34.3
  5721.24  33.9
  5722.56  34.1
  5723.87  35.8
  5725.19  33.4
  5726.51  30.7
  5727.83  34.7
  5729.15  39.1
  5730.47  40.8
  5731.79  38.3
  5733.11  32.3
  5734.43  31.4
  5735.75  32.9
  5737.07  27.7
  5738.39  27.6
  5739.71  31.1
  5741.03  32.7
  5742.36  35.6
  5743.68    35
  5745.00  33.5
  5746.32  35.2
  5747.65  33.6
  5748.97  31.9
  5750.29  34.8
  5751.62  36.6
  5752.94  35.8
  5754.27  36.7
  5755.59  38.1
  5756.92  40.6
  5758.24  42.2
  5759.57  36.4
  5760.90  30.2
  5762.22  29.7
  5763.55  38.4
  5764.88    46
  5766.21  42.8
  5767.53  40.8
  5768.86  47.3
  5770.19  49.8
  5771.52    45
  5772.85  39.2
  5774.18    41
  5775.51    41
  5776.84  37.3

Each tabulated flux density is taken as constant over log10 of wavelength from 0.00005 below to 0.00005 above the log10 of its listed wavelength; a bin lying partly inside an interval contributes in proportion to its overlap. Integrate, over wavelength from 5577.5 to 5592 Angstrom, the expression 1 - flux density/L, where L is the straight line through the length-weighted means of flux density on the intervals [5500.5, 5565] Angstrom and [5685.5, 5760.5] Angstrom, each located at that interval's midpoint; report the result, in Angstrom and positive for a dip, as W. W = 2.9 Angstrom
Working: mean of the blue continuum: 56.7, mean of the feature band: 40.6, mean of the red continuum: 34.9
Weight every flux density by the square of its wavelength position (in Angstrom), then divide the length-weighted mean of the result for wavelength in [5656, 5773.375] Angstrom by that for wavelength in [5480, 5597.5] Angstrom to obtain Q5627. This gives 0.6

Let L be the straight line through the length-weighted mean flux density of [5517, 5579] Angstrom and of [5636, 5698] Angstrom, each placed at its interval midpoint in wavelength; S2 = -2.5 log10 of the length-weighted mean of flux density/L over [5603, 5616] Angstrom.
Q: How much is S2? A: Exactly 0.15 mag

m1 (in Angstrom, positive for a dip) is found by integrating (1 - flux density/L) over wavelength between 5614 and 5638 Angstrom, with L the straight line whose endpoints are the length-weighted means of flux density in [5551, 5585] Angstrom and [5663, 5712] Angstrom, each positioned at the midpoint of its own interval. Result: 2.8 Angstrom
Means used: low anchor 43.8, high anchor 35.6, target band 35.2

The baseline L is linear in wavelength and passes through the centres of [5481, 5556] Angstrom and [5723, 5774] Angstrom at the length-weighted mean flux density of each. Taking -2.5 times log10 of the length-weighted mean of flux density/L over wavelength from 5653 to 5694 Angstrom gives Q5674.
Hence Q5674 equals 0.29 mag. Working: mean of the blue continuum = 71.7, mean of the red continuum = 36.5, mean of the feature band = 36.6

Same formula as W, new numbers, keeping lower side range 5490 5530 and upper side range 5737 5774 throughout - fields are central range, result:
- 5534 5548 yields 4.4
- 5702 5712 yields 2.0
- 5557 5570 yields 4.3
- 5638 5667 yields 9.1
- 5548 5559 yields 4.0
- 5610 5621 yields 4.4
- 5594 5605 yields 4.3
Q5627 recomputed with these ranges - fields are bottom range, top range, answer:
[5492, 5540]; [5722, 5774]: 0.57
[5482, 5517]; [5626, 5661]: 0.41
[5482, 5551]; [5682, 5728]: 0.52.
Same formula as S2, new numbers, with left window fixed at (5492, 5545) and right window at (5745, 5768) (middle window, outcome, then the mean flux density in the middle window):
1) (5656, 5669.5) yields 0.33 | 36.2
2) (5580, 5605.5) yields 0.43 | 39.1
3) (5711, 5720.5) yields 0.15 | 36.7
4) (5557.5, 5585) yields 0.36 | 43.6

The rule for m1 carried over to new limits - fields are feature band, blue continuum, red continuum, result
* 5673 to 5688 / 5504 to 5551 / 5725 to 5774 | 1.7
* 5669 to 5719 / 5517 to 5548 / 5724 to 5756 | 3.1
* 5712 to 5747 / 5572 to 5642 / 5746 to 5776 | 3.7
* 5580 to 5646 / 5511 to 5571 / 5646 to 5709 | 9.3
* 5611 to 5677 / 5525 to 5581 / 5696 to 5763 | 7.6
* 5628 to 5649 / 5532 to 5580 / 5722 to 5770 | 2.8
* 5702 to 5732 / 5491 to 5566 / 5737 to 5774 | 3.9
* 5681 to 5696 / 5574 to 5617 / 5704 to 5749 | -0.2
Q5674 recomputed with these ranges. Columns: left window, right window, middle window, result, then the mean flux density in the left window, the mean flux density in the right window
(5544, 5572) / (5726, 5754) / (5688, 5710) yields 0.07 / 45.8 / 33.9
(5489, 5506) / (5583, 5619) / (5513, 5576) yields 0.37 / 98.6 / 37.9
